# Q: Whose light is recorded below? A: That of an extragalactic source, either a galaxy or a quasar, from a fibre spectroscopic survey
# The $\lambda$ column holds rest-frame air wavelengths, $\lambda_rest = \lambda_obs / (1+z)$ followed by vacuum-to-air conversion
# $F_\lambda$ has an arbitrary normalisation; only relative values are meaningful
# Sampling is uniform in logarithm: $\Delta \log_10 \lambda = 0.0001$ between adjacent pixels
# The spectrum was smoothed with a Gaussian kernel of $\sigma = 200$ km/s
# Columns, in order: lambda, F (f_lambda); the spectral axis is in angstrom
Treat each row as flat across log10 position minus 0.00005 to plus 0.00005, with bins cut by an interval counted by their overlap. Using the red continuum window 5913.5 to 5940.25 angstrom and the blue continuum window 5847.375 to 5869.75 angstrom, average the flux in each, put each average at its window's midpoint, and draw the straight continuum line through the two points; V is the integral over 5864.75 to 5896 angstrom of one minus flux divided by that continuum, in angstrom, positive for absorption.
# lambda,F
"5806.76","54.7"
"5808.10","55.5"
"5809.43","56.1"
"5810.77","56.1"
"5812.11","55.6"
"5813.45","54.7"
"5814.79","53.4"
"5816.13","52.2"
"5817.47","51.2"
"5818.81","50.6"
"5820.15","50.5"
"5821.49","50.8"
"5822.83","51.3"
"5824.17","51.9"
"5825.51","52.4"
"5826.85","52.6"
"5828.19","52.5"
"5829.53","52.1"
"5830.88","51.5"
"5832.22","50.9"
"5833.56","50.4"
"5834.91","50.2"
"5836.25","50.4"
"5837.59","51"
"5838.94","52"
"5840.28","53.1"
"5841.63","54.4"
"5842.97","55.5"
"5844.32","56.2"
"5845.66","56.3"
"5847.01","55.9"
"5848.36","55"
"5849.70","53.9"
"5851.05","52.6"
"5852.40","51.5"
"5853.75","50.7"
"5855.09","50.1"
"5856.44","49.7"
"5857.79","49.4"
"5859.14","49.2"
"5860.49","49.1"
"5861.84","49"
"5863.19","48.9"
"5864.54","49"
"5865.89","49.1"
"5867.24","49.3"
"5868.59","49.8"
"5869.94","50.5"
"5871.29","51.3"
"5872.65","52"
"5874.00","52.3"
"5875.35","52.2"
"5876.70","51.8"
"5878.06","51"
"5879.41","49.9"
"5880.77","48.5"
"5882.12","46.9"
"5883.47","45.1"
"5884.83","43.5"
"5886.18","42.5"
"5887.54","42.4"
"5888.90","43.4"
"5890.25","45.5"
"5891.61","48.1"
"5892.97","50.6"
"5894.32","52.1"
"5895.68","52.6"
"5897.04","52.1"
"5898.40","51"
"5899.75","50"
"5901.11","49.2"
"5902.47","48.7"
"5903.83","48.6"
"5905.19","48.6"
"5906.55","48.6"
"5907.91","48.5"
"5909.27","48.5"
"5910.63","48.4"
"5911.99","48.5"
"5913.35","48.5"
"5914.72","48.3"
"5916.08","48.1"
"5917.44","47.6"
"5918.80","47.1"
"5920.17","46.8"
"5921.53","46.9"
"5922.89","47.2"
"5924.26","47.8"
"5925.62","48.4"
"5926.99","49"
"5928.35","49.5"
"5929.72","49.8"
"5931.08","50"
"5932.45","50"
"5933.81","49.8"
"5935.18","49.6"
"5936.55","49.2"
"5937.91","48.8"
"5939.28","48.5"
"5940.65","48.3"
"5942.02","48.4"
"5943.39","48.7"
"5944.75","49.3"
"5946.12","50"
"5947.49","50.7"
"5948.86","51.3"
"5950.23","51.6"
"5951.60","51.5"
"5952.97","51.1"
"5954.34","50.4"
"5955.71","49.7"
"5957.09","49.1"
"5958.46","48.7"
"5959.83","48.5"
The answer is 0.75 angstrom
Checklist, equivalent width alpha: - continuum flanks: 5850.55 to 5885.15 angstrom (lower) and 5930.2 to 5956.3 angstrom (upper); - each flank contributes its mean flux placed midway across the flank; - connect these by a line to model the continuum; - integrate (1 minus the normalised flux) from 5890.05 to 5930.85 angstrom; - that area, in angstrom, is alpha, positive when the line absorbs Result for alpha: 0.77 angstrom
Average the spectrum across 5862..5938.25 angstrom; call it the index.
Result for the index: 48.8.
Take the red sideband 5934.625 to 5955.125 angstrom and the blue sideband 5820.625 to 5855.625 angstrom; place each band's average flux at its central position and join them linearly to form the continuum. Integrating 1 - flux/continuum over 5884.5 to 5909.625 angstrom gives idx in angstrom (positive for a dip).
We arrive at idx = 1.4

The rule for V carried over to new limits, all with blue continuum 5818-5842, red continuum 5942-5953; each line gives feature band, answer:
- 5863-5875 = 0.2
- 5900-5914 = 0.6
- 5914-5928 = 0.8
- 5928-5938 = 0.2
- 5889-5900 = 0.2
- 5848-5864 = 0.2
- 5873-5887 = 0.7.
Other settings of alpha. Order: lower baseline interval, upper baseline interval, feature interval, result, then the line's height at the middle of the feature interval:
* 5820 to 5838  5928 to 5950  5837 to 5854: -0.9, 51.1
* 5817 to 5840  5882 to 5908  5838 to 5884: -1.4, 49.7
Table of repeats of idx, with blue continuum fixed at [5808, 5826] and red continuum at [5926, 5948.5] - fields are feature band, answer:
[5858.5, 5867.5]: 0.44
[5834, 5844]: -0.03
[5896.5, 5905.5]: 0.12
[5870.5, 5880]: -0.05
